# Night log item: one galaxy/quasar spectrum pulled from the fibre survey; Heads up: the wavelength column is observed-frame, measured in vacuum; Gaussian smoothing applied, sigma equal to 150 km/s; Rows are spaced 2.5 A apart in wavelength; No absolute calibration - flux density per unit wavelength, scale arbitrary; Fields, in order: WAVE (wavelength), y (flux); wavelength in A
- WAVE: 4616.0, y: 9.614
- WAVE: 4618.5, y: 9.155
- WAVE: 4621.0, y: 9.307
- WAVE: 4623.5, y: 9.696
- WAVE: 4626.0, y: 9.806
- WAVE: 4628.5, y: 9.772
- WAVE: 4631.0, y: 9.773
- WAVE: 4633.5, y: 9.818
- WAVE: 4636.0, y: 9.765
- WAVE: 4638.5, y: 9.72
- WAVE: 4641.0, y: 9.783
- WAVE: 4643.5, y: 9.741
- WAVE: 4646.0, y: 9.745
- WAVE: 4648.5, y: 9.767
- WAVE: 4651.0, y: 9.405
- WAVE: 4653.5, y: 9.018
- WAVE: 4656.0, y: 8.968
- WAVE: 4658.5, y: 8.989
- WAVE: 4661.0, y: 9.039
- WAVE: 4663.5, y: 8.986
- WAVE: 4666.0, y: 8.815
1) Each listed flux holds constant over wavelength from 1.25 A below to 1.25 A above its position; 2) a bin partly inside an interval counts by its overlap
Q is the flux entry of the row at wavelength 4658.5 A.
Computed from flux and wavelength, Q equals 8.989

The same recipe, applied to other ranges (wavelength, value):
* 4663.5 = 8.986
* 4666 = 8.815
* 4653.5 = 9.018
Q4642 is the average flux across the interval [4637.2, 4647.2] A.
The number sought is 9.75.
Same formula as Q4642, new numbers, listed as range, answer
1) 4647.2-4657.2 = 9.29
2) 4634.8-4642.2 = 9.76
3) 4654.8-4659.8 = 8.98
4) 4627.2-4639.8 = 9.77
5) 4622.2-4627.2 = 9.75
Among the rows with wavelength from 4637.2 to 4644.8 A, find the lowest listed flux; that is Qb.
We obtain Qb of 9.72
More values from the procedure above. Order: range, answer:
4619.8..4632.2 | 9.307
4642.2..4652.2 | 9.405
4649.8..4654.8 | 9.018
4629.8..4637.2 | 9.765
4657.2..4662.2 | 8.989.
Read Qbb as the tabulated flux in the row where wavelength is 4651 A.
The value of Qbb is 9.405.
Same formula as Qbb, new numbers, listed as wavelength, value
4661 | 9.039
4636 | 9.765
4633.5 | 9.818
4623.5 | 9.696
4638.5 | 9.72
